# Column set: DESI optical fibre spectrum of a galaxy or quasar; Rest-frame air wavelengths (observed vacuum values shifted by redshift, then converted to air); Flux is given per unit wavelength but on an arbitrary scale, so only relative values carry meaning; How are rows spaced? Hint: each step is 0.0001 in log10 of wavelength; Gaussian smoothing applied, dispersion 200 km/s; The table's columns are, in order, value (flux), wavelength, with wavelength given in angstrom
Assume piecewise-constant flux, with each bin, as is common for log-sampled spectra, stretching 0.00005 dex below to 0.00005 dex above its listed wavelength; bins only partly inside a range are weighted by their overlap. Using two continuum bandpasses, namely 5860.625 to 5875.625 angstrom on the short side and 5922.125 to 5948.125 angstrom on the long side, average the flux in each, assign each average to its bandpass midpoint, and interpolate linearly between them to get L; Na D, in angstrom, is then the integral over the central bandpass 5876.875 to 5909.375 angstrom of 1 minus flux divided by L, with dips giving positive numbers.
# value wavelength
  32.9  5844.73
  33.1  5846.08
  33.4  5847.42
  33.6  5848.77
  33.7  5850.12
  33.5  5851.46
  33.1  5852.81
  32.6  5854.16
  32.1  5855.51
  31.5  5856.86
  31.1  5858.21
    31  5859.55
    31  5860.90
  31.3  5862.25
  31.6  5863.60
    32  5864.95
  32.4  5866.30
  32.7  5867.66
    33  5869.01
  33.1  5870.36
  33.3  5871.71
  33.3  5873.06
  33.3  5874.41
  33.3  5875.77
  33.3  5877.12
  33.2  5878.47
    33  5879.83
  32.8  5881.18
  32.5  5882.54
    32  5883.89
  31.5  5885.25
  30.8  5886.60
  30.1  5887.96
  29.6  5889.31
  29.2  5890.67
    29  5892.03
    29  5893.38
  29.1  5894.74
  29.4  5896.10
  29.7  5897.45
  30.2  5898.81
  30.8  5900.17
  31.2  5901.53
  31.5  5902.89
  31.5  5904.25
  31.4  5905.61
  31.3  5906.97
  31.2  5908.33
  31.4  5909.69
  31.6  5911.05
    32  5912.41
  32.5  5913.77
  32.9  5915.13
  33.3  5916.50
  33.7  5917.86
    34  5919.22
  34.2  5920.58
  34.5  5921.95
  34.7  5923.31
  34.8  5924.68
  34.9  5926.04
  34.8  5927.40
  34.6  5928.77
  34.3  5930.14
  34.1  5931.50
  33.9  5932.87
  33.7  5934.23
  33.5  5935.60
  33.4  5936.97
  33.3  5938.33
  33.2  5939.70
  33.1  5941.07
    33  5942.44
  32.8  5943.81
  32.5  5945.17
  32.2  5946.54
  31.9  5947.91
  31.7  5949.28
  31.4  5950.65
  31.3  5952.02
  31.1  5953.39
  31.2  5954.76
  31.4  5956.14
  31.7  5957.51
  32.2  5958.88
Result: 2.0 angstrom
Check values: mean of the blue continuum 32.5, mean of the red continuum 33.7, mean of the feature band 30.9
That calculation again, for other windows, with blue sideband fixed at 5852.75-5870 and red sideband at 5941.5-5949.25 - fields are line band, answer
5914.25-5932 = -1.0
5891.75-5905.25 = 0.8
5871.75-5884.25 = -0.4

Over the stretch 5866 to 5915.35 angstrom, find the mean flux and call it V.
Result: 31.5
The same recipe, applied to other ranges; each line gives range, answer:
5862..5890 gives 32.3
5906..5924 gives 32.8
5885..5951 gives 32.2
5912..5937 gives 33.9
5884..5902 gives 30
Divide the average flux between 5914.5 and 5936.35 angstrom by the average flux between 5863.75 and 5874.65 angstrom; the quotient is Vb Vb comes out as 1.0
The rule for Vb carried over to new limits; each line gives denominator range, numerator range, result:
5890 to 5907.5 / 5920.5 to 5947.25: 1.12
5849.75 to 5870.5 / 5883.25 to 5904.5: 0.94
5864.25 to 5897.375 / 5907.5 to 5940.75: 1.06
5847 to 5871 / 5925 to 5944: 1.04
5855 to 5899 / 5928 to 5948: 1.06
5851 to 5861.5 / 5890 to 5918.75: 0.97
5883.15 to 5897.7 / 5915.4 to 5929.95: 1.14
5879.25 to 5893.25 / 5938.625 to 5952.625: 1.04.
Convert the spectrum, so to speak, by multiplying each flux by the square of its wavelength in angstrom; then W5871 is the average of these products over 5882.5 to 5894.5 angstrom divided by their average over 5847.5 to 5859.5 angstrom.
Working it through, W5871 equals 0.94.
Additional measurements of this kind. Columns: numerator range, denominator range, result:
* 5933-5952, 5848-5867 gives 1.05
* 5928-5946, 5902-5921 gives 1.05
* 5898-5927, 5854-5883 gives 1.02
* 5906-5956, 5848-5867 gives 1.05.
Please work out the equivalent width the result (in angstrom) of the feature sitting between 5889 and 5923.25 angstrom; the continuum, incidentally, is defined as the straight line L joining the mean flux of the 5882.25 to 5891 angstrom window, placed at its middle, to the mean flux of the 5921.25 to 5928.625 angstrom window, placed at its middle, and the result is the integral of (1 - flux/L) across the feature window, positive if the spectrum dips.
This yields 1.43 angstrom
